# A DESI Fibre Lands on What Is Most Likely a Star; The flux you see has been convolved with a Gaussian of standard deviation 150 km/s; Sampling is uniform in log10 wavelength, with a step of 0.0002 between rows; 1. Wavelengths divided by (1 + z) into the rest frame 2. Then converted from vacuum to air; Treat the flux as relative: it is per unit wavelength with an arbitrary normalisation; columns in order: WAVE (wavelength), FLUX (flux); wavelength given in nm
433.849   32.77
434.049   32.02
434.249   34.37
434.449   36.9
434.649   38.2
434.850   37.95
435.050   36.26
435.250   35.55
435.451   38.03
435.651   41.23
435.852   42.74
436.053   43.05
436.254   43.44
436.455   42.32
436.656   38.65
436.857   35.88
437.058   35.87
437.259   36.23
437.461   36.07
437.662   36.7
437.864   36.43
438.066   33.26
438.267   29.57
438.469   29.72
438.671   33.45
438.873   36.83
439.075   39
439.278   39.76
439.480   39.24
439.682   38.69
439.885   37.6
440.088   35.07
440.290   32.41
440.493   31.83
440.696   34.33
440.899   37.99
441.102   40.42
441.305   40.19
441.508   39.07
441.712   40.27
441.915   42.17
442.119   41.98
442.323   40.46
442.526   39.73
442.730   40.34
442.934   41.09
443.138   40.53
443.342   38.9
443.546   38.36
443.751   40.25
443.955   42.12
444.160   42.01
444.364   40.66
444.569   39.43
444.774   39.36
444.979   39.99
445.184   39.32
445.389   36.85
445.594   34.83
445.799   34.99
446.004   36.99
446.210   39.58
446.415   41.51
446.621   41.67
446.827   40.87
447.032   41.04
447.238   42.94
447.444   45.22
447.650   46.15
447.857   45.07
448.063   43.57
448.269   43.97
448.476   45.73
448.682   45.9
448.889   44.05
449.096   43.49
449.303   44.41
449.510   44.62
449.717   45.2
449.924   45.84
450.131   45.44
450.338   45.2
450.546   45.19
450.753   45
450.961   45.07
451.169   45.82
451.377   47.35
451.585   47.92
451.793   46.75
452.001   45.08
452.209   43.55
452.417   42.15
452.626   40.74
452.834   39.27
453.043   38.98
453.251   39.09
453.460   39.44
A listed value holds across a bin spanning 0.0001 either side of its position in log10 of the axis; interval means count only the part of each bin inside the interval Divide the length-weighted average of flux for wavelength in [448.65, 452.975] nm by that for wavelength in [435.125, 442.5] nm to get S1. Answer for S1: 1.2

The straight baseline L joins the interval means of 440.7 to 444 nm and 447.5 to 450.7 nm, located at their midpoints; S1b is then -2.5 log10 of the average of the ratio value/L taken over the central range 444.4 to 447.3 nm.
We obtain 0.089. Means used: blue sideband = 40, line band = 39.2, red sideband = 44.9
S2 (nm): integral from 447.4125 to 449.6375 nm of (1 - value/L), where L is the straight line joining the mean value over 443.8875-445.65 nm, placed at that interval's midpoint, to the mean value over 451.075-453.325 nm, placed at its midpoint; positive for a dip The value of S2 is -0.18 nm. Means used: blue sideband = 39.5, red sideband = 43.4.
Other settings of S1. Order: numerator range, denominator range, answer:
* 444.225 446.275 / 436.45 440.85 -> 1.07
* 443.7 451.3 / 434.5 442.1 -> 1.13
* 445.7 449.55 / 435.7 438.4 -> 1.13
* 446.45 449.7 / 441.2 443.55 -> 1.09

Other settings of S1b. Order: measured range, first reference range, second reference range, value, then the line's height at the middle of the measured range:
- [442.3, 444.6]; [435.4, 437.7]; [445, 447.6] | -0.02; 39.7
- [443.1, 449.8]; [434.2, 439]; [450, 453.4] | 0.00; 41.5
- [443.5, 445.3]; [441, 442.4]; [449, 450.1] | 0.05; 42.1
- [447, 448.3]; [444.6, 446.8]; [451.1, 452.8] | -0.09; 40.5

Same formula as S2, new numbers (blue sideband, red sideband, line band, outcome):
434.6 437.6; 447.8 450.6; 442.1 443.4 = 0.045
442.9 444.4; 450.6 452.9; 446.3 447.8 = -0.023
